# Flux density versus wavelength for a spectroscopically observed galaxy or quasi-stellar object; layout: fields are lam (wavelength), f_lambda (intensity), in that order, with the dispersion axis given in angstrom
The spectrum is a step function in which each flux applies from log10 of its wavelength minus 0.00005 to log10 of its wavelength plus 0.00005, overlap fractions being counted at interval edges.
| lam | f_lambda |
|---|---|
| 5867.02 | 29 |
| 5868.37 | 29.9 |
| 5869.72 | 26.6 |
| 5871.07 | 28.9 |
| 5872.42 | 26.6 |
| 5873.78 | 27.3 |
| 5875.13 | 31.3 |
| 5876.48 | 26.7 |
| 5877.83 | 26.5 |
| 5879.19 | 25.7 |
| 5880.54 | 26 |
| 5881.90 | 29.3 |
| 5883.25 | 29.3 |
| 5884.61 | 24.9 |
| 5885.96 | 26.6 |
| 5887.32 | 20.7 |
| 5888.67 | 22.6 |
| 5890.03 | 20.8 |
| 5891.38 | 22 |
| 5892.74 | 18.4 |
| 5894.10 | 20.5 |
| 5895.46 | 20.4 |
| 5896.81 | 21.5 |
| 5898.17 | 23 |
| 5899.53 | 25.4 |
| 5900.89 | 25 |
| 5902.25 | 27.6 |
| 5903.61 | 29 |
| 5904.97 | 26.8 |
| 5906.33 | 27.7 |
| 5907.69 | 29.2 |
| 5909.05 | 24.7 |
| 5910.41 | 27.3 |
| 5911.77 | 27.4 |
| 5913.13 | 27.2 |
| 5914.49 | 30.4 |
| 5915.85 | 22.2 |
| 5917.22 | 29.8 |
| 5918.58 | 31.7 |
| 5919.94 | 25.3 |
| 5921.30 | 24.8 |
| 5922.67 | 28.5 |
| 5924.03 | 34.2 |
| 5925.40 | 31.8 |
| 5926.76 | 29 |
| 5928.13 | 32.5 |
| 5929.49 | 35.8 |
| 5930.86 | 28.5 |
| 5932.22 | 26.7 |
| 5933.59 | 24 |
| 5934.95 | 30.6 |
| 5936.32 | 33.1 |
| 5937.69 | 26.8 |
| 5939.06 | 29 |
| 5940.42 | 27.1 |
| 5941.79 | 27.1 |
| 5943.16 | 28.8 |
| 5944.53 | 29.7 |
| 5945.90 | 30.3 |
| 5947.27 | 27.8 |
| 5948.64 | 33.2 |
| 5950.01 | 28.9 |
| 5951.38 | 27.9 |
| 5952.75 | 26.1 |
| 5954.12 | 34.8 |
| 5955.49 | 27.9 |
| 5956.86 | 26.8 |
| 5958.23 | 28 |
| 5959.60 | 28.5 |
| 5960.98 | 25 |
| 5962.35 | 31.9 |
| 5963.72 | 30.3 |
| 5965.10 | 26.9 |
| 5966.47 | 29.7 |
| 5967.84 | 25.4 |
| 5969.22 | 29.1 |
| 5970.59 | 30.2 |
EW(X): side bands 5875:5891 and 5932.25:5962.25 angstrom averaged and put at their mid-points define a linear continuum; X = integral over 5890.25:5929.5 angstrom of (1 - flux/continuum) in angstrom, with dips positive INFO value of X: 0.4 angstrom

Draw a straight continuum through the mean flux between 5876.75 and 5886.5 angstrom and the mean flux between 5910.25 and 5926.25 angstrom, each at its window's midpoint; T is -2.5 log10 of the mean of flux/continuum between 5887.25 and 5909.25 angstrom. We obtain 0.16 mag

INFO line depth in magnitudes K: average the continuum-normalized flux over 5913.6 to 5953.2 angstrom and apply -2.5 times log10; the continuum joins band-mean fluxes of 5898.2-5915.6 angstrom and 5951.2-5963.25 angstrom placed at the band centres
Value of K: -0.04 mag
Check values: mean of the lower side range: 27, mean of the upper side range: 28.6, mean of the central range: 29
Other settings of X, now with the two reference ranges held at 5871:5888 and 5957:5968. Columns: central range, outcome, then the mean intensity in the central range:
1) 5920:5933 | -1.06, 29.9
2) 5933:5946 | -0.34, 28.6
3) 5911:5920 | -0.14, 27.9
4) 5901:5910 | -0.02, 27.3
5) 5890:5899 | 2.02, 21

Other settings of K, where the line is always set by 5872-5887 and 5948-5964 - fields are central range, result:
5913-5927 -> -0.02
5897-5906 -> 0.07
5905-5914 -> 0.02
